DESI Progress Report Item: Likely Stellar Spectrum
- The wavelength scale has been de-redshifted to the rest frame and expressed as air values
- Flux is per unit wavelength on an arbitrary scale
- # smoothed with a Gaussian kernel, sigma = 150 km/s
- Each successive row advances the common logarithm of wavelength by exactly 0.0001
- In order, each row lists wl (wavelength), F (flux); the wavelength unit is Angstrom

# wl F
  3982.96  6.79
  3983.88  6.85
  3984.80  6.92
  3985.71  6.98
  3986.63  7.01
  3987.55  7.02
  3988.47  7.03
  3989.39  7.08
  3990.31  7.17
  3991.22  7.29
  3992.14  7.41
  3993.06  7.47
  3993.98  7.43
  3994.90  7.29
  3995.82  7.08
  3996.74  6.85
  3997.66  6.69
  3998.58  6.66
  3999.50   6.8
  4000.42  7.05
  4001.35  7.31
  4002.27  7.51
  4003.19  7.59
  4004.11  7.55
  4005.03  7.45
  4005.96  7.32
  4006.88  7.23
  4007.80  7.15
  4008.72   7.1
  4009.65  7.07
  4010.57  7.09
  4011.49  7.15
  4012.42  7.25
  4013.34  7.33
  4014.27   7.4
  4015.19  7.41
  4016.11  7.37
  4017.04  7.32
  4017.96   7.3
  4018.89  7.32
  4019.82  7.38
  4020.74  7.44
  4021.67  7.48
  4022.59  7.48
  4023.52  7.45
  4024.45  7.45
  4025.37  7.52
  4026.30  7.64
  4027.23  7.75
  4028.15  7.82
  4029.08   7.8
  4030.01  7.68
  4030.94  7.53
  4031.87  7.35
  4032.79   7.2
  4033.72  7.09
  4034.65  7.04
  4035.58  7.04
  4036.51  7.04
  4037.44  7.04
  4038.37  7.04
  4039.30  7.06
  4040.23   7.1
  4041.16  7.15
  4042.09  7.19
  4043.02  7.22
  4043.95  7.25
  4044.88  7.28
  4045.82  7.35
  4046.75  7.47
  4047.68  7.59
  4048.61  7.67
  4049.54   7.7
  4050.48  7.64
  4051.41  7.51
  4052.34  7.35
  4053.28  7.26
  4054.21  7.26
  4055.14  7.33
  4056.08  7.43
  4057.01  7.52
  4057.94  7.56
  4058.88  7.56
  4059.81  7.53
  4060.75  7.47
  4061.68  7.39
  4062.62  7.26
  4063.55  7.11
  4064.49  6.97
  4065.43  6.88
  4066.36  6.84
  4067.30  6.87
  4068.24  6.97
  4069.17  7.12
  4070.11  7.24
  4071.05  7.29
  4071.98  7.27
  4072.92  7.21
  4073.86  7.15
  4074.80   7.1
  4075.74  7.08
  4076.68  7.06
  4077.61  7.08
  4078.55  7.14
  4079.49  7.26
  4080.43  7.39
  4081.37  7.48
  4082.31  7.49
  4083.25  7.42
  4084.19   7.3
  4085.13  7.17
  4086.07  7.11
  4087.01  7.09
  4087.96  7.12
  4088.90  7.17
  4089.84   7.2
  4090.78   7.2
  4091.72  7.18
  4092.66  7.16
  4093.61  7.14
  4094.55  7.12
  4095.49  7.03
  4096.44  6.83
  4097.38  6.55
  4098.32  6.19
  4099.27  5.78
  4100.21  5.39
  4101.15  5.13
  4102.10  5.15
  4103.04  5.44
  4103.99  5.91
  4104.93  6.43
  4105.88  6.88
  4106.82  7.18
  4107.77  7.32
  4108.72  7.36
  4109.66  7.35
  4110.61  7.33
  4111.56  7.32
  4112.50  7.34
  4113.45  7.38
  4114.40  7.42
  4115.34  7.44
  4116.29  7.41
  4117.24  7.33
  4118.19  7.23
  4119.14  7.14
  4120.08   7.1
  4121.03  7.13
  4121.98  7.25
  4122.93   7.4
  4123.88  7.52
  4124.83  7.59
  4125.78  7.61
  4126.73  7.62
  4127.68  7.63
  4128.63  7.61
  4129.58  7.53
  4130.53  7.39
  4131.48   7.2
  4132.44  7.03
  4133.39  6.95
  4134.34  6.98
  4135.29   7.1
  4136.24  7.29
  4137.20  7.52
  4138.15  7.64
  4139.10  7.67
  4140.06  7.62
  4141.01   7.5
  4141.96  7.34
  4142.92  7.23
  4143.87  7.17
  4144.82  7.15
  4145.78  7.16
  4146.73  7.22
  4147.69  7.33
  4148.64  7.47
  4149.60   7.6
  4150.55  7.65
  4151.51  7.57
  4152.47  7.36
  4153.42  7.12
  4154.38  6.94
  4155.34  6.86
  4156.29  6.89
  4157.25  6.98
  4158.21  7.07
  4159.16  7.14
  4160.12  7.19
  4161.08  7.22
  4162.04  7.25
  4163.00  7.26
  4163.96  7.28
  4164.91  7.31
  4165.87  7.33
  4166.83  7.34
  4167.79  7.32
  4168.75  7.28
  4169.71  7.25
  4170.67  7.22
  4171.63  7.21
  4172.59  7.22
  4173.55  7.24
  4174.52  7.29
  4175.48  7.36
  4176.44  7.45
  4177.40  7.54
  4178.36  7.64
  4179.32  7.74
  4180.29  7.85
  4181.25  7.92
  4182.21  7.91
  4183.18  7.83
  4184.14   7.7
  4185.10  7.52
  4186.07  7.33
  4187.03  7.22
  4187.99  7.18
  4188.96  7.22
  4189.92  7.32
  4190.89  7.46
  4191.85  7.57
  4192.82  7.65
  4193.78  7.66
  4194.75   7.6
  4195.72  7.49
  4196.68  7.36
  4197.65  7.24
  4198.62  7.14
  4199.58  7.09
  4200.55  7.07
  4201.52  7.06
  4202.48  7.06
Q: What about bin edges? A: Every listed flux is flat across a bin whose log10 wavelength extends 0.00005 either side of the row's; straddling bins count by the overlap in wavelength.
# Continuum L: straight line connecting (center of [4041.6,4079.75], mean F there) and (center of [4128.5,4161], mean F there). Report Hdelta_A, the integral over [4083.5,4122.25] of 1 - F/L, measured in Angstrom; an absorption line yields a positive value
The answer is 2.0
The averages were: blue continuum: 7.28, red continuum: 7.27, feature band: 6.9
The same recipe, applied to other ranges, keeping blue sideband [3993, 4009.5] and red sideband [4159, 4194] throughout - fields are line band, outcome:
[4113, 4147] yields 0.0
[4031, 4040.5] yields 0.1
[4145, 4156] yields 0.1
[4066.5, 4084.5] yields 0.2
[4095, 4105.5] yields 1.9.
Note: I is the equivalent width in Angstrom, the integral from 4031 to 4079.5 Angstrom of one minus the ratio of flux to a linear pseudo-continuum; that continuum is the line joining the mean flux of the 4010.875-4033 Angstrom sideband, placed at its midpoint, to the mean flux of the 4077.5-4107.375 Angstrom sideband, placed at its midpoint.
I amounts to -0.8 Angstrom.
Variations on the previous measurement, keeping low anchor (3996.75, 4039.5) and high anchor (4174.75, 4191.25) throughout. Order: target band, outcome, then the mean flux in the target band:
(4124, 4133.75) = 0.0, 7.42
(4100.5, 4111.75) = 1.4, 6.53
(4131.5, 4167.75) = 1.1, 7.26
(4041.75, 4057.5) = -0.2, 7.42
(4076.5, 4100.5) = 1.3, 7.01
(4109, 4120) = 0.2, 7.33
